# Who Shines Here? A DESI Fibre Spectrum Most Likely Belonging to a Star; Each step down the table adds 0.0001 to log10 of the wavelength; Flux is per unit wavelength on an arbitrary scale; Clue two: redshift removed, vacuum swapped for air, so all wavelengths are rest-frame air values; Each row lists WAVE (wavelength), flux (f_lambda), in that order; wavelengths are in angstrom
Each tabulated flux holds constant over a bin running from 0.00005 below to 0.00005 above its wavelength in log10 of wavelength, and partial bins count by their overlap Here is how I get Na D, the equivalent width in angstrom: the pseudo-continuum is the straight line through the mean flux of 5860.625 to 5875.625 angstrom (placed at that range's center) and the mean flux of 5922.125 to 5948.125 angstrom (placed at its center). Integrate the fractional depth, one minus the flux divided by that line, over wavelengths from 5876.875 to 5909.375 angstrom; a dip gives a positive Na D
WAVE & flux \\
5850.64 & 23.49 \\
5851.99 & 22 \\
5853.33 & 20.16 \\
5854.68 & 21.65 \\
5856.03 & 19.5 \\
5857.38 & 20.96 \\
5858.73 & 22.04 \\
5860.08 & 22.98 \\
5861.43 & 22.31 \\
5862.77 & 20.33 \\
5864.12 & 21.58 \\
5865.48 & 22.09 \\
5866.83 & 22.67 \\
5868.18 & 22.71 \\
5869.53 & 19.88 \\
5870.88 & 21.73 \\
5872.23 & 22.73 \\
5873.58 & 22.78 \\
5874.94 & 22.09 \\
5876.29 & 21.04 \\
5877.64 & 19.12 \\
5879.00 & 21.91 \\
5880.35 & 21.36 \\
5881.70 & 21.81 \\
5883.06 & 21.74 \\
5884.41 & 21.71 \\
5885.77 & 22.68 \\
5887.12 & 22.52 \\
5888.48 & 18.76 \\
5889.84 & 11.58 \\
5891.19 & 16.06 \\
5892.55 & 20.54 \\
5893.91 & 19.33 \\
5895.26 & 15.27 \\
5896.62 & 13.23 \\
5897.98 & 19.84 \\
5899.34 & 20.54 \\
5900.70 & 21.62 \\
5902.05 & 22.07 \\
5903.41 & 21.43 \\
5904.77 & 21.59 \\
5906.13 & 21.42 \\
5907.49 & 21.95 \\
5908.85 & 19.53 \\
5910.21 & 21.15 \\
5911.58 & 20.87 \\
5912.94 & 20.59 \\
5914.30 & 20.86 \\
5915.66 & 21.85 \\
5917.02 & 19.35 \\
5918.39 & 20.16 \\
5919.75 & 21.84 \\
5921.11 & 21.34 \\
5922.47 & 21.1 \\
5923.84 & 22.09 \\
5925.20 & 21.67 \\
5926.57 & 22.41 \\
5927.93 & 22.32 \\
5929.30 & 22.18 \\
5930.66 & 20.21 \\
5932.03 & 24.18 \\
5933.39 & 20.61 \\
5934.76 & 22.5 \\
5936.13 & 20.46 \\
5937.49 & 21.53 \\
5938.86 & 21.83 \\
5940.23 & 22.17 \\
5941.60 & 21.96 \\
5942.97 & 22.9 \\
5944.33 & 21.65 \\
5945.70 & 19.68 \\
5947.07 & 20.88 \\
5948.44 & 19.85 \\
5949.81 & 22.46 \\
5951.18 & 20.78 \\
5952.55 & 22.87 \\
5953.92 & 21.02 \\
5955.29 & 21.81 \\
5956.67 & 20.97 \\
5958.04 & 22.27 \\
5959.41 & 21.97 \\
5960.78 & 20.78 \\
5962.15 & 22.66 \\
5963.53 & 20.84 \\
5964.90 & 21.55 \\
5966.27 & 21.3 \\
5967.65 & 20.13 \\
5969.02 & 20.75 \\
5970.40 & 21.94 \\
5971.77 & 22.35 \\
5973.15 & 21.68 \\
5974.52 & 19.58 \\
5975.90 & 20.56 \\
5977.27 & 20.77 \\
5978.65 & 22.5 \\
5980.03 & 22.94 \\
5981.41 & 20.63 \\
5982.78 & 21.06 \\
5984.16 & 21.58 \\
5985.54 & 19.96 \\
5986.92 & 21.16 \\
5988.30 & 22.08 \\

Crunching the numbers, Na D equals 2.9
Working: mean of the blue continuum 21.9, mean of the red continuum 21.7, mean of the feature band 19.9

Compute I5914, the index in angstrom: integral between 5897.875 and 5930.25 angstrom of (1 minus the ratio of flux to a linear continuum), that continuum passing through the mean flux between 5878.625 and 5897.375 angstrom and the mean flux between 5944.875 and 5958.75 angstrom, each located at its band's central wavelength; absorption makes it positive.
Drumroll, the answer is -2.03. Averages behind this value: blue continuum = 19.1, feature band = 21.3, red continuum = 21.3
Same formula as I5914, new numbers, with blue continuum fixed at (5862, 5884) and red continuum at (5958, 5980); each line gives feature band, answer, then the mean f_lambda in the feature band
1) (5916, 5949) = 0.0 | 21.5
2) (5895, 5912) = 1.1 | 20.1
